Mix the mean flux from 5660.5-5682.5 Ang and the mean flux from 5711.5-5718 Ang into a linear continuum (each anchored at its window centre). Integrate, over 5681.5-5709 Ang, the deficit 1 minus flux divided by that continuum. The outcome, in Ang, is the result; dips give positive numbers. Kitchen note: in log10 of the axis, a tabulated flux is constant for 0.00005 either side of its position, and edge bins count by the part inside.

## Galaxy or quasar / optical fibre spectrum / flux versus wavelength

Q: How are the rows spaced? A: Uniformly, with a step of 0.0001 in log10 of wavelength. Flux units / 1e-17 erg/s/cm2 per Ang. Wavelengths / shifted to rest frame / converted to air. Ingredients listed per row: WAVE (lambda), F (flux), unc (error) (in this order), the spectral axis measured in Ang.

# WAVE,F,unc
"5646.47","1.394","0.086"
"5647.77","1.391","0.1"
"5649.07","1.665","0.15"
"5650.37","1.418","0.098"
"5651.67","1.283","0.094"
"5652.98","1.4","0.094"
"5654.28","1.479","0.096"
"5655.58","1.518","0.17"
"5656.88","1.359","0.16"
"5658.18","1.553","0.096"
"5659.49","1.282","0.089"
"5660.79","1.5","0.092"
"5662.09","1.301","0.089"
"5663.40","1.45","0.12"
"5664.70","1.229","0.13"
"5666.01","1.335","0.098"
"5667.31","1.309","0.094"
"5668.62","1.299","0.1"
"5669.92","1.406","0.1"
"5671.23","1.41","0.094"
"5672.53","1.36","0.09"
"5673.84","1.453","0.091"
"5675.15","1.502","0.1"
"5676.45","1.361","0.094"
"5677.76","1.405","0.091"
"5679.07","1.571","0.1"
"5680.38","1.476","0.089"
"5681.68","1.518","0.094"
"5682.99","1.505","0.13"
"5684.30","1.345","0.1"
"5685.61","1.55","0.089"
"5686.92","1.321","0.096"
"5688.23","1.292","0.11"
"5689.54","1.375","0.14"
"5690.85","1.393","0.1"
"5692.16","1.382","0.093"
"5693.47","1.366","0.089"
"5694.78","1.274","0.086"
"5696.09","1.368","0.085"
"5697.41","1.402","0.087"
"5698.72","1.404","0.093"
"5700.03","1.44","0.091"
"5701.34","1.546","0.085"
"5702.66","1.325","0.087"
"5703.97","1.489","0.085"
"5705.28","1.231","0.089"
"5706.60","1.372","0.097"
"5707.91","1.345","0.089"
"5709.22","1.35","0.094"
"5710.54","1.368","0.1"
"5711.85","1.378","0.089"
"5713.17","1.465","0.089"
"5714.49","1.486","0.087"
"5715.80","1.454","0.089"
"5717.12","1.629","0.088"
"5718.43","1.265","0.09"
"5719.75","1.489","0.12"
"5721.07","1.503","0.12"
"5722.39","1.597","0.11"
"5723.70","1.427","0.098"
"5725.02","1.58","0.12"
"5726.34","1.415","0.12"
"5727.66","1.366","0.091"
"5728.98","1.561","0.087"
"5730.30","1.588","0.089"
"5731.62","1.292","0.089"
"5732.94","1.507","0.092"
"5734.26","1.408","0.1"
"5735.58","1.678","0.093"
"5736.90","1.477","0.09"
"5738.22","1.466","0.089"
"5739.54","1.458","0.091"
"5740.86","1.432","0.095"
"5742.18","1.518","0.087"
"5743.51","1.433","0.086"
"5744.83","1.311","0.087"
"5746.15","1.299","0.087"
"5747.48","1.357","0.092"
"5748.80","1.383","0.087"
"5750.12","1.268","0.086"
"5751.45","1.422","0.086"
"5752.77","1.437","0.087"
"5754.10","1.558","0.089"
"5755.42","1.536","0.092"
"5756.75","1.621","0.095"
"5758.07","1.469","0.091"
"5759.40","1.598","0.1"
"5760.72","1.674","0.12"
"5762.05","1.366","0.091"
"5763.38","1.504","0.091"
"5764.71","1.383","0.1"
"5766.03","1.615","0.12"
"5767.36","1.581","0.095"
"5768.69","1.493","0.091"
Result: 1.06 Ang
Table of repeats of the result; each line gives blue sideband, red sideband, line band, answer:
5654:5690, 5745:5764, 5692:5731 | 0.1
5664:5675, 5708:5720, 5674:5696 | -0.5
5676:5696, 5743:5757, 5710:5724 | -0.5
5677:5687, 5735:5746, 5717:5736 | -0.2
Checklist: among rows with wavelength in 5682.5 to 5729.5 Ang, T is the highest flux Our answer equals 1.629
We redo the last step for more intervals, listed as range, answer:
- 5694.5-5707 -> 1.546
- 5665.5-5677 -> 1.502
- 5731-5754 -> 1.678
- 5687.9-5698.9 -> 1.404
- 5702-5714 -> 1.489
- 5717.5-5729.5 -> 1.597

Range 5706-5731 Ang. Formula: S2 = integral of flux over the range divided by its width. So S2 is 1.45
